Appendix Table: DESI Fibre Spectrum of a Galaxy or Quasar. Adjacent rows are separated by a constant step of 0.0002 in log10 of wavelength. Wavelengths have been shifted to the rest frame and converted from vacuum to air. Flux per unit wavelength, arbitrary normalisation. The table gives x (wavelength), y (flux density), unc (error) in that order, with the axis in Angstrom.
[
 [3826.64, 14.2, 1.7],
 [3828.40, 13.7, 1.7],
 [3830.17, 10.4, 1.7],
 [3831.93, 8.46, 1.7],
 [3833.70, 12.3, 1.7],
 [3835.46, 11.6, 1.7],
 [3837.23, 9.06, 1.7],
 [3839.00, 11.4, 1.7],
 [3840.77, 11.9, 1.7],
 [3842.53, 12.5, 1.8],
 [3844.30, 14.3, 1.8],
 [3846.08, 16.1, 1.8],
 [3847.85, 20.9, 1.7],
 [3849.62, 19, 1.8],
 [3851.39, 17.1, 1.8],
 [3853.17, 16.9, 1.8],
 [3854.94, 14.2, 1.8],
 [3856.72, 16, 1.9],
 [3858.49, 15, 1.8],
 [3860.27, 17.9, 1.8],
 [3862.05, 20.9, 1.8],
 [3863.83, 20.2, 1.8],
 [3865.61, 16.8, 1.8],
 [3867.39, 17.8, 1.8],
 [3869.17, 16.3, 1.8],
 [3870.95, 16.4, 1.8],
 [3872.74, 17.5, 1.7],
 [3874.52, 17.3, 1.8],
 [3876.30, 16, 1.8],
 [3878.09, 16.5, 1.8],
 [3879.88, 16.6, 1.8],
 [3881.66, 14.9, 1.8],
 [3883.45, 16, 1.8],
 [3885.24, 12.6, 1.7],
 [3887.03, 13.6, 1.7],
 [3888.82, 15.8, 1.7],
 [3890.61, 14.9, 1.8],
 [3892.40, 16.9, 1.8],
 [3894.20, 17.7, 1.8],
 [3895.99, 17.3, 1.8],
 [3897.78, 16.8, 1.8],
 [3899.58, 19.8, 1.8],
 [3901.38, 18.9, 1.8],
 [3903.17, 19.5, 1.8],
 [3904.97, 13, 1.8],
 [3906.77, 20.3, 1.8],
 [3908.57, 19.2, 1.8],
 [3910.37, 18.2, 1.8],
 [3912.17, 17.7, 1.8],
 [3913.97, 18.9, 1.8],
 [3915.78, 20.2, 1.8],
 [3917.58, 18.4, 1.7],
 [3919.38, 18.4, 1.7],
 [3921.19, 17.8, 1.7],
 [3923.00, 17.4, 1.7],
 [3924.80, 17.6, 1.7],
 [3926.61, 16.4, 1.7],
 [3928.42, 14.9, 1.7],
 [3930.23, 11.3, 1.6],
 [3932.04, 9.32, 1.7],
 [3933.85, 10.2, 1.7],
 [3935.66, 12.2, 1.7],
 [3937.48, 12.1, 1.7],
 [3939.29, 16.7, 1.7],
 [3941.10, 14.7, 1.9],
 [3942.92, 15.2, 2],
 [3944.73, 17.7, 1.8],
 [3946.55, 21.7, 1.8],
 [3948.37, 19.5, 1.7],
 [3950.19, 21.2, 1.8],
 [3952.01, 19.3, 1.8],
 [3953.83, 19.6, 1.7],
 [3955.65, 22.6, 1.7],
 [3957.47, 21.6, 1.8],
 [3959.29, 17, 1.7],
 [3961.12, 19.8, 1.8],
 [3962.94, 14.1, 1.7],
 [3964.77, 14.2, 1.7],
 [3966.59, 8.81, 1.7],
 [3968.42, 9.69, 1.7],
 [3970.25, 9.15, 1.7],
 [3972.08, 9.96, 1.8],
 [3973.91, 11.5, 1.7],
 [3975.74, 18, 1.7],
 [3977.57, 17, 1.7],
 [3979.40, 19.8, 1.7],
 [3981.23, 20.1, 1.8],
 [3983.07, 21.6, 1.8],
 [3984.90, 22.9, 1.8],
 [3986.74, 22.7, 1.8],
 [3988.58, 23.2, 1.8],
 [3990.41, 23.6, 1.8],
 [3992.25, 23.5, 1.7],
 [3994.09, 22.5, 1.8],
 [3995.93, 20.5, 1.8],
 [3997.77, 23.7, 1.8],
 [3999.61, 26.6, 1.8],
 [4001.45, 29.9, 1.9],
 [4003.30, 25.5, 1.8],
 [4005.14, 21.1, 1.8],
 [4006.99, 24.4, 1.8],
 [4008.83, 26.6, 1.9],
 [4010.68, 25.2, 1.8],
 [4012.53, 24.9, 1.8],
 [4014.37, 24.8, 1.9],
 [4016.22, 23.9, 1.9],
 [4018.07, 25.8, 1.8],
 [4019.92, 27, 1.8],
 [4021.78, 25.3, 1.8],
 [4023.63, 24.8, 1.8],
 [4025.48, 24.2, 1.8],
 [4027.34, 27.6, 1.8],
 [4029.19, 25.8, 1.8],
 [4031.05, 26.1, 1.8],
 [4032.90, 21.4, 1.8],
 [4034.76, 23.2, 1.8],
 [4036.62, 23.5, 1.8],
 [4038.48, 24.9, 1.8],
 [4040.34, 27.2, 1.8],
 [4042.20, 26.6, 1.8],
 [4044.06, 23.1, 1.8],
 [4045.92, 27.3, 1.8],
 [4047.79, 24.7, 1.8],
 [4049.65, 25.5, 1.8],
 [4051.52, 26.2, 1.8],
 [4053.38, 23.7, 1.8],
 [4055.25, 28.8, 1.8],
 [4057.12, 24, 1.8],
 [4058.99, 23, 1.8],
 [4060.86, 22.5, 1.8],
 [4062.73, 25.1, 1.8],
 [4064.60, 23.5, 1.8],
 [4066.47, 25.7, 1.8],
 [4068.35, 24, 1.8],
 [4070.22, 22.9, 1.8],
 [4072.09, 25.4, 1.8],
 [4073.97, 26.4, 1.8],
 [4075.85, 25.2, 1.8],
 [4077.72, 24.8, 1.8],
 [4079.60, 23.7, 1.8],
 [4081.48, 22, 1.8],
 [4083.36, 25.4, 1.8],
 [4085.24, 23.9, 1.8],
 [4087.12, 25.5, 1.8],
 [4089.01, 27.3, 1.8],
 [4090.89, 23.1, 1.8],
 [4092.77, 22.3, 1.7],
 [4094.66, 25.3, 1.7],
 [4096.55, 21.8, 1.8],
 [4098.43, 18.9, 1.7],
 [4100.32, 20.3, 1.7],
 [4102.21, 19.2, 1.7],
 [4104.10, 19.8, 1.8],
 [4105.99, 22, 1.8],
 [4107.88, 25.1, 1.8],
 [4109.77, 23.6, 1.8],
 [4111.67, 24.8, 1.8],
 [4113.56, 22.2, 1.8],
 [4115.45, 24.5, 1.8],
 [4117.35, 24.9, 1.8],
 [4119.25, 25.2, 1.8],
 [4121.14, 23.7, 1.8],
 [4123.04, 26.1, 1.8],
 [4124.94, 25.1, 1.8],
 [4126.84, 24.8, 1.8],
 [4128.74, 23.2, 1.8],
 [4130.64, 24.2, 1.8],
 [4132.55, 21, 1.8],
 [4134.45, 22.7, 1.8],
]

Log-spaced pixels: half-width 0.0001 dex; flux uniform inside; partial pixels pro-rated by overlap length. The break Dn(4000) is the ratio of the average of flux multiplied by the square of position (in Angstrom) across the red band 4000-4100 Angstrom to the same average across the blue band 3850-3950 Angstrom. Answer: 1.60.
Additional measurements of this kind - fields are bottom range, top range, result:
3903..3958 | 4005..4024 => 1.53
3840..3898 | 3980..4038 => 1.59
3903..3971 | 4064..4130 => 1.57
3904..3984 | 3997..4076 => 1.59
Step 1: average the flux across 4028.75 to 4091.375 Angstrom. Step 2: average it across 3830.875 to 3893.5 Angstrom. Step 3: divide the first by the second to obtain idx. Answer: 1.60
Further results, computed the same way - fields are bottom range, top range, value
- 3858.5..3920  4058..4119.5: 1.36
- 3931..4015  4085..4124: 1.22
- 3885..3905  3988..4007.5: 1.44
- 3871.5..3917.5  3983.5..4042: 1.44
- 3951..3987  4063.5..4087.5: 1.45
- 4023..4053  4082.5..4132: 0.94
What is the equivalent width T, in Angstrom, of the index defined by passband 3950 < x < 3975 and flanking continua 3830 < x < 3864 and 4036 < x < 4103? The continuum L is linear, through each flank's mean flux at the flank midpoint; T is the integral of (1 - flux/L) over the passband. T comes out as 5.30 Angstrom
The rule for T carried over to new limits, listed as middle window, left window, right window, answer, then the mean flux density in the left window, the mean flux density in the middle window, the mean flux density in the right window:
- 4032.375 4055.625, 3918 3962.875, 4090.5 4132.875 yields -4.98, 16.8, 25.1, 23.1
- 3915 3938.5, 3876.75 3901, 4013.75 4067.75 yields 4.12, 16.2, 15.1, 25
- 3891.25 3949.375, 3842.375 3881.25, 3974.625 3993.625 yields 6.73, 17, 16.7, 21.2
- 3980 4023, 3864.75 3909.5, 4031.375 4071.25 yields -3.60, 16.7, 24.1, 24.6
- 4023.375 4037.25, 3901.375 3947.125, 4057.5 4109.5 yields -2.29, 16.4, 24.6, 23.5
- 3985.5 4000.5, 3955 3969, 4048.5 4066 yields -3.53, 16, 23.3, 24.7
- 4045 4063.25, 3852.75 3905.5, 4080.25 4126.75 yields -2.60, 16.7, 25.1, 23.4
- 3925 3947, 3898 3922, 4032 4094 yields 5.85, 18.4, 14.3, 24.6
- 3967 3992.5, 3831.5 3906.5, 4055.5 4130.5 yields 2.76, 15.9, 17.7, 23.8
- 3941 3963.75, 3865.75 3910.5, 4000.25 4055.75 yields 1.92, 16.8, 18.9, 25.3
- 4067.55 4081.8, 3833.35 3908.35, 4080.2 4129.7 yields -1.19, 16.2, 24.4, 23.5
